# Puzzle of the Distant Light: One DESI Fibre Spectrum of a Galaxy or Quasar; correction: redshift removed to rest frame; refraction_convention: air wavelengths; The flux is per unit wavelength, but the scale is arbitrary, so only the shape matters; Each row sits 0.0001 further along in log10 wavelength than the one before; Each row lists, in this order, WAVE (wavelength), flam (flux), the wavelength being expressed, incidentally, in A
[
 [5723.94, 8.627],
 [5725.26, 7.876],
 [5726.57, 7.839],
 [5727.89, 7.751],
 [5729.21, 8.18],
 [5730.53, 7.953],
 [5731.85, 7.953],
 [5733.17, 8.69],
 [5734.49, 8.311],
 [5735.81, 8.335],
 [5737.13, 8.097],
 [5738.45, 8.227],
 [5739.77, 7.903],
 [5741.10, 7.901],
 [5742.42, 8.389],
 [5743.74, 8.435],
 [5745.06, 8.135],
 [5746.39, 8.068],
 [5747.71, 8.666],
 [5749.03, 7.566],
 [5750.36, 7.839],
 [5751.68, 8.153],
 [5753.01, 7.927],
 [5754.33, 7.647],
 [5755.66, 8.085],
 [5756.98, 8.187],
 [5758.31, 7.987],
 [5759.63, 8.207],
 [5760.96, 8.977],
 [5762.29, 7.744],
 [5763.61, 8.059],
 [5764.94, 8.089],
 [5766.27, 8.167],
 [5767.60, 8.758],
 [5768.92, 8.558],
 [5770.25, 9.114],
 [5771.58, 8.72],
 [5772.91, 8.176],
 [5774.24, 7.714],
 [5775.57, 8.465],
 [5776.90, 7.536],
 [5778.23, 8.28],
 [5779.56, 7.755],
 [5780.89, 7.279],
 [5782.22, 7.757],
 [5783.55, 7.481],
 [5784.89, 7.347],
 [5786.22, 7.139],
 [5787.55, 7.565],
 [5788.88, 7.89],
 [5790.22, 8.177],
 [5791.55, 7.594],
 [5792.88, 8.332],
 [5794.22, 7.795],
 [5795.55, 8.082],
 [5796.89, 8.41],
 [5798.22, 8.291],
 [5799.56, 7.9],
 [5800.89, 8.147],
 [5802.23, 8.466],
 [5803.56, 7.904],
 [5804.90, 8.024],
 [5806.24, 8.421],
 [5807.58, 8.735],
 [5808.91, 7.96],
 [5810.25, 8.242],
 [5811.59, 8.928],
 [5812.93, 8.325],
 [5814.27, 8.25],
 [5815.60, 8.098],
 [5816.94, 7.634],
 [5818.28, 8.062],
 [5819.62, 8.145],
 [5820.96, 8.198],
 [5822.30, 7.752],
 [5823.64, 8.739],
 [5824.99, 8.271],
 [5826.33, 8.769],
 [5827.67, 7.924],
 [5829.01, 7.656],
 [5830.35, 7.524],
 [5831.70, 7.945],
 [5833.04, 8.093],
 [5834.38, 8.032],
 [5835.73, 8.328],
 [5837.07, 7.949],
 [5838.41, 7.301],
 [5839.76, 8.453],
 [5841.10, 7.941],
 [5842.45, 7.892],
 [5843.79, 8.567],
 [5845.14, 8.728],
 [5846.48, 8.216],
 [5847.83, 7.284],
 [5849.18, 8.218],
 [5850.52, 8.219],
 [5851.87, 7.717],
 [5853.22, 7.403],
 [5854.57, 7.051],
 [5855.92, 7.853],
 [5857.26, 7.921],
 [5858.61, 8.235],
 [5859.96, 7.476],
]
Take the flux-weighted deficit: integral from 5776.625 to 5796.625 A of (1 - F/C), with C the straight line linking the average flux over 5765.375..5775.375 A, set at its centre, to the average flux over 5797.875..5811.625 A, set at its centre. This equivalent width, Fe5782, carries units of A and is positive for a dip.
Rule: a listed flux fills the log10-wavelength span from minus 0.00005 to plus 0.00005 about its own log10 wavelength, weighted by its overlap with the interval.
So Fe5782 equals 1.4 A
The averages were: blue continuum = 8.45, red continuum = 8.24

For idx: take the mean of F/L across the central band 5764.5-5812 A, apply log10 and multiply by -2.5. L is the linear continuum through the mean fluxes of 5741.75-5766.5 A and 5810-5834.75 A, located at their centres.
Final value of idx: 0.01 mag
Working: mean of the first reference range 8.12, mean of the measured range 8.08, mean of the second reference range 8.14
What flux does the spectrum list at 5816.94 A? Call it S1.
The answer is 7.634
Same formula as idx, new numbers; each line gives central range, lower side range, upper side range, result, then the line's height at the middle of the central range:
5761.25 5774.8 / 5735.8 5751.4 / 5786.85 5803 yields -0.03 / 8.09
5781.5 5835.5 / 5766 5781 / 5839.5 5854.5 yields 0.01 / 8.13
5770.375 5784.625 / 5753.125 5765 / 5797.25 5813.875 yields 0.03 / 8.17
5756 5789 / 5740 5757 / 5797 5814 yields 0.02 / 8.16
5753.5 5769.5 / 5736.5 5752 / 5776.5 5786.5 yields -0.05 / 7.87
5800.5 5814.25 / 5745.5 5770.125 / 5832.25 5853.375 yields -0.03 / 8.09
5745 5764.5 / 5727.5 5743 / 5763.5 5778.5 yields 0.02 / 8.24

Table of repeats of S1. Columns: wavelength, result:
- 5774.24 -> 7.714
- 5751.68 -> 8.153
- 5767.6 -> 8.758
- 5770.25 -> 9.114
